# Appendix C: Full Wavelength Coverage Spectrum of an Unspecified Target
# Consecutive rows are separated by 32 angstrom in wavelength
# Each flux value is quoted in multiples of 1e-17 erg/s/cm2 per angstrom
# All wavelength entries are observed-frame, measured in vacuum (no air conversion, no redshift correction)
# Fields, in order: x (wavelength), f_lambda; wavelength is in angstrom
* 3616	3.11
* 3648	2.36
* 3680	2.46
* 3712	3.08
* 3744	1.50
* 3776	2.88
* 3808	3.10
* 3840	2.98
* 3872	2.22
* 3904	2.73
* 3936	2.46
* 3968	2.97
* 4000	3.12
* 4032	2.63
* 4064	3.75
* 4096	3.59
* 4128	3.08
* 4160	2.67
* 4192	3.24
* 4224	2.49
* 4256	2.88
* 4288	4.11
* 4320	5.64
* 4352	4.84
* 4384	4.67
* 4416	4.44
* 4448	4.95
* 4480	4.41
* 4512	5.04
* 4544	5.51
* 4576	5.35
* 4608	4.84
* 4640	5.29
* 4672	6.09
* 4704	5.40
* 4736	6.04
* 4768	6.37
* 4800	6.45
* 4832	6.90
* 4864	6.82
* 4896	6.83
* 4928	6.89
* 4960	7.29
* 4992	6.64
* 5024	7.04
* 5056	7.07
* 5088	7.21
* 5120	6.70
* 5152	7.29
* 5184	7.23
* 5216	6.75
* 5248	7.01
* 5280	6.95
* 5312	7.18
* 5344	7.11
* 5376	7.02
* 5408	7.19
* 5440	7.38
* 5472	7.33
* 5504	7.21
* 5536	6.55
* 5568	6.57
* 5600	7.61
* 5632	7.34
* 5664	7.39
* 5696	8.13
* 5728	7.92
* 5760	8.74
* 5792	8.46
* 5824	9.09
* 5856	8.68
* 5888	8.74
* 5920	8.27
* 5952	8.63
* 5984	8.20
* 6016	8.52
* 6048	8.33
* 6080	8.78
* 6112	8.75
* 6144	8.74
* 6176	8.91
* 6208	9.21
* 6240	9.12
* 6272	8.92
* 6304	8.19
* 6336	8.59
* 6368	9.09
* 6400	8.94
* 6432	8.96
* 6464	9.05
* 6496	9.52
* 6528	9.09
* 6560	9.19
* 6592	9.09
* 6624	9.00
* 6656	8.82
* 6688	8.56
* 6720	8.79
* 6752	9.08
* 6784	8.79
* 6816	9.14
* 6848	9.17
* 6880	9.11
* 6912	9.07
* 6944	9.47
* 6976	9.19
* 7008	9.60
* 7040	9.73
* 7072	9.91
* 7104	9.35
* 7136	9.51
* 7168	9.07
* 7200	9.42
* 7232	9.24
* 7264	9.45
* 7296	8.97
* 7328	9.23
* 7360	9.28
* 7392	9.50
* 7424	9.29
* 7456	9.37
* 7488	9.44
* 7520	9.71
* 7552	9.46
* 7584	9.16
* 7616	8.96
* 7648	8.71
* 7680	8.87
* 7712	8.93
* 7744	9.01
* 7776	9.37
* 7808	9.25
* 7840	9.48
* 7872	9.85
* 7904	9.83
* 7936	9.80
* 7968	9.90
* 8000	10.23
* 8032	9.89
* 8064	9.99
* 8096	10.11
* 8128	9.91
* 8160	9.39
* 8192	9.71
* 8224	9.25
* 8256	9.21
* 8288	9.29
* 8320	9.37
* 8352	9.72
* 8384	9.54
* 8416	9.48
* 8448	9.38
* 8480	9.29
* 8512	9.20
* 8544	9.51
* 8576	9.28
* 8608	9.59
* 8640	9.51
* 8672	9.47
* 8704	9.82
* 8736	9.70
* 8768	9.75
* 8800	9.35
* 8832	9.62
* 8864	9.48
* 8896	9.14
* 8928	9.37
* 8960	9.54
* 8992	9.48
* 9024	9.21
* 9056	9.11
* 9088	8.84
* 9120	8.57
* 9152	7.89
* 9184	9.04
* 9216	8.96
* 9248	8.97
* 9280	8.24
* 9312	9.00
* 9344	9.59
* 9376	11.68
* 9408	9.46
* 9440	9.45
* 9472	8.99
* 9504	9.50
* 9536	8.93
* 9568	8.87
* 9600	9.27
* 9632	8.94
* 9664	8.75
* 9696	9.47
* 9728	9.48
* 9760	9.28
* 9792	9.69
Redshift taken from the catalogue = 0.07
